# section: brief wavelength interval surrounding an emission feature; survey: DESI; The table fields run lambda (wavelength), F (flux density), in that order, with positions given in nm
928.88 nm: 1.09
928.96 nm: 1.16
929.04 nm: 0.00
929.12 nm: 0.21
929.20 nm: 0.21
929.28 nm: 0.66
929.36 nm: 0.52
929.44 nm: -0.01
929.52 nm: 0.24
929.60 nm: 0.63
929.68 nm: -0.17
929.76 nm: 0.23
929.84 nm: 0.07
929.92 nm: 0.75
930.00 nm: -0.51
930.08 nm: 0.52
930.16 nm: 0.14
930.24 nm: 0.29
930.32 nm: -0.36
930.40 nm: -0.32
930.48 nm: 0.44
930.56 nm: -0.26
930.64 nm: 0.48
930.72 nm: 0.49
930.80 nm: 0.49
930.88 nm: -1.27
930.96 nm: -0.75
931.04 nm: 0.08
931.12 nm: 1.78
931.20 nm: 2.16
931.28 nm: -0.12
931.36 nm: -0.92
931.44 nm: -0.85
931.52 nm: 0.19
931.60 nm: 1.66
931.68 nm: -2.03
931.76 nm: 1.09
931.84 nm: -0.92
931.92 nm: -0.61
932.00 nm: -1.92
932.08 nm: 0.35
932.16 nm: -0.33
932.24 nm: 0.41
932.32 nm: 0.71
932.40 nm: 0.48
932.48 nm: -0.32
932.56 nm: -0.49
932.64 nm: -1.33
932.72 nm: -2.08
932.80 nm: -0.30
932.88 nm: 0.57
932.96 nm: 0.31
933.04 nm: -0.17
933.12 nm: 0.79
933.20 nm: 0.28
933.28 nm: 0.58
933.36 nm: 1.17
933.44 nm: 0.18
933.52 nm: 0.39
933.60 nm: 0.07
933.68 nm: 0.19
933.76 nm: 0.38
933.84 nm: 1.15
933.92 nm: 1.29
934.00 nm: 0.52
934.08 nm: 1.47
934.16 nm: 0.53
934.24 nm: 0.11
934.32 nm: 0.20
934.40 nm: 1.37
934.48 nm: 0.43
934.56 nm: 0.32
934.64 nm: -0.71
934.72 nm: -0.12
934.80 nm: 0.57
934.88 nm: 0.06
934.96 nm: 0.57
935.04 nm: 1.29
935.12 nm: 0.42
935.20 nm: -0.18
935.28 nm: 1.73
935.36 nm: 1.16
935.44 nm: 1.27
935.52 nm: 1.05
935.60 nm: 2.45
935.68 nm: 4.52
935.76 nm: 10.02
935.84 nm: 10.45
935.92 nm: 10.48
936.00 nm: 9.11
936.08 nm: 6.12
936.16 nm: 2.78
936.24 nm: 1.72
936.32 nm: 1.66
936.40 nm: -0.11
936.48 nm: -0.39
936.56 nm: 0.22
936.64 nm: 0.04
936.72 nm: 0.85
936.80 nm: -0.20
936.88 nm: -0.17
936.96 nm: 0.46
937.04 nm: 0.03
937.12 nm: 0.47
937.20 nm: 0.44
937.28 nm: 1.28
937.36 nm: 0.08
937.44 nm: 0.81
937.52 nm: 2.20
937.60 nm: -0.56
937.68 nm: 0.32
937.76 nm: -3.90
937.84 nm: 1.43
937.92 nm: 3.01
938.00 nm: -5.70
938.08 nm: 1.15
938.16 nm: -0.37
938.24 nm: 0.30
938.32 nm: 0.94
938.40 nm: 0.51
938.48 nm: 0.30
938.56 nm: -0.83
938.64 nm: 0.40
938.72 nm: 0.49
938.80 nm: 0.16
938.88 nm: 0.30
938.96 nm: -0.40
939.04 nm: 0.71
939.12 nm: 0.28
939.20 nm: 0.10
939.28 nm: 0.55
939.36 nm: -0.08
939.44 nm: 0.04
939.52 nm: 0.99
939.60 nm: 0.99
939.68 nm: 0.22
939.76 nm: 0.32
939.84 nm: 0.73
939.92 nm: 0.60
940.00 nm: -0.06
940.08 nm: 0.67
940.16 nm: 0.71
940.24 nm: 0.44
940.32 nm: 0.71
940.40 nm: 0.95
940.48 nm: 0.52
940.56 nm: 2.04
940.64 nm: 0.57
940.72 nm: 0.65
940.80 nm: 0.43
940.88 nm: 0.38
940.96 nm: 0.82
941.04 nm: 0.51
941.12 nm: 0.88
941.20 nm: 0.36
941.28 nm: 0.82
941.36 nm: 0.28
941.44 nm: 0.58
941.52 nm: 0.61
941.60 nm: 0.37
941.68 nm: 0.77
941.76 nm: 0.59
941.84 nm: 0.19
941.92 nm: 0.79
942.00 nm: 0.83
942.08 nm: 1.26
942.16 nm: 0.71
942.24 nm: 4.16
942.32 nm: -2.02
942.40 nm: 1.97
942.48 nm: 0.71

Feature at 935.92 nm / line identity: [O III] 5007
